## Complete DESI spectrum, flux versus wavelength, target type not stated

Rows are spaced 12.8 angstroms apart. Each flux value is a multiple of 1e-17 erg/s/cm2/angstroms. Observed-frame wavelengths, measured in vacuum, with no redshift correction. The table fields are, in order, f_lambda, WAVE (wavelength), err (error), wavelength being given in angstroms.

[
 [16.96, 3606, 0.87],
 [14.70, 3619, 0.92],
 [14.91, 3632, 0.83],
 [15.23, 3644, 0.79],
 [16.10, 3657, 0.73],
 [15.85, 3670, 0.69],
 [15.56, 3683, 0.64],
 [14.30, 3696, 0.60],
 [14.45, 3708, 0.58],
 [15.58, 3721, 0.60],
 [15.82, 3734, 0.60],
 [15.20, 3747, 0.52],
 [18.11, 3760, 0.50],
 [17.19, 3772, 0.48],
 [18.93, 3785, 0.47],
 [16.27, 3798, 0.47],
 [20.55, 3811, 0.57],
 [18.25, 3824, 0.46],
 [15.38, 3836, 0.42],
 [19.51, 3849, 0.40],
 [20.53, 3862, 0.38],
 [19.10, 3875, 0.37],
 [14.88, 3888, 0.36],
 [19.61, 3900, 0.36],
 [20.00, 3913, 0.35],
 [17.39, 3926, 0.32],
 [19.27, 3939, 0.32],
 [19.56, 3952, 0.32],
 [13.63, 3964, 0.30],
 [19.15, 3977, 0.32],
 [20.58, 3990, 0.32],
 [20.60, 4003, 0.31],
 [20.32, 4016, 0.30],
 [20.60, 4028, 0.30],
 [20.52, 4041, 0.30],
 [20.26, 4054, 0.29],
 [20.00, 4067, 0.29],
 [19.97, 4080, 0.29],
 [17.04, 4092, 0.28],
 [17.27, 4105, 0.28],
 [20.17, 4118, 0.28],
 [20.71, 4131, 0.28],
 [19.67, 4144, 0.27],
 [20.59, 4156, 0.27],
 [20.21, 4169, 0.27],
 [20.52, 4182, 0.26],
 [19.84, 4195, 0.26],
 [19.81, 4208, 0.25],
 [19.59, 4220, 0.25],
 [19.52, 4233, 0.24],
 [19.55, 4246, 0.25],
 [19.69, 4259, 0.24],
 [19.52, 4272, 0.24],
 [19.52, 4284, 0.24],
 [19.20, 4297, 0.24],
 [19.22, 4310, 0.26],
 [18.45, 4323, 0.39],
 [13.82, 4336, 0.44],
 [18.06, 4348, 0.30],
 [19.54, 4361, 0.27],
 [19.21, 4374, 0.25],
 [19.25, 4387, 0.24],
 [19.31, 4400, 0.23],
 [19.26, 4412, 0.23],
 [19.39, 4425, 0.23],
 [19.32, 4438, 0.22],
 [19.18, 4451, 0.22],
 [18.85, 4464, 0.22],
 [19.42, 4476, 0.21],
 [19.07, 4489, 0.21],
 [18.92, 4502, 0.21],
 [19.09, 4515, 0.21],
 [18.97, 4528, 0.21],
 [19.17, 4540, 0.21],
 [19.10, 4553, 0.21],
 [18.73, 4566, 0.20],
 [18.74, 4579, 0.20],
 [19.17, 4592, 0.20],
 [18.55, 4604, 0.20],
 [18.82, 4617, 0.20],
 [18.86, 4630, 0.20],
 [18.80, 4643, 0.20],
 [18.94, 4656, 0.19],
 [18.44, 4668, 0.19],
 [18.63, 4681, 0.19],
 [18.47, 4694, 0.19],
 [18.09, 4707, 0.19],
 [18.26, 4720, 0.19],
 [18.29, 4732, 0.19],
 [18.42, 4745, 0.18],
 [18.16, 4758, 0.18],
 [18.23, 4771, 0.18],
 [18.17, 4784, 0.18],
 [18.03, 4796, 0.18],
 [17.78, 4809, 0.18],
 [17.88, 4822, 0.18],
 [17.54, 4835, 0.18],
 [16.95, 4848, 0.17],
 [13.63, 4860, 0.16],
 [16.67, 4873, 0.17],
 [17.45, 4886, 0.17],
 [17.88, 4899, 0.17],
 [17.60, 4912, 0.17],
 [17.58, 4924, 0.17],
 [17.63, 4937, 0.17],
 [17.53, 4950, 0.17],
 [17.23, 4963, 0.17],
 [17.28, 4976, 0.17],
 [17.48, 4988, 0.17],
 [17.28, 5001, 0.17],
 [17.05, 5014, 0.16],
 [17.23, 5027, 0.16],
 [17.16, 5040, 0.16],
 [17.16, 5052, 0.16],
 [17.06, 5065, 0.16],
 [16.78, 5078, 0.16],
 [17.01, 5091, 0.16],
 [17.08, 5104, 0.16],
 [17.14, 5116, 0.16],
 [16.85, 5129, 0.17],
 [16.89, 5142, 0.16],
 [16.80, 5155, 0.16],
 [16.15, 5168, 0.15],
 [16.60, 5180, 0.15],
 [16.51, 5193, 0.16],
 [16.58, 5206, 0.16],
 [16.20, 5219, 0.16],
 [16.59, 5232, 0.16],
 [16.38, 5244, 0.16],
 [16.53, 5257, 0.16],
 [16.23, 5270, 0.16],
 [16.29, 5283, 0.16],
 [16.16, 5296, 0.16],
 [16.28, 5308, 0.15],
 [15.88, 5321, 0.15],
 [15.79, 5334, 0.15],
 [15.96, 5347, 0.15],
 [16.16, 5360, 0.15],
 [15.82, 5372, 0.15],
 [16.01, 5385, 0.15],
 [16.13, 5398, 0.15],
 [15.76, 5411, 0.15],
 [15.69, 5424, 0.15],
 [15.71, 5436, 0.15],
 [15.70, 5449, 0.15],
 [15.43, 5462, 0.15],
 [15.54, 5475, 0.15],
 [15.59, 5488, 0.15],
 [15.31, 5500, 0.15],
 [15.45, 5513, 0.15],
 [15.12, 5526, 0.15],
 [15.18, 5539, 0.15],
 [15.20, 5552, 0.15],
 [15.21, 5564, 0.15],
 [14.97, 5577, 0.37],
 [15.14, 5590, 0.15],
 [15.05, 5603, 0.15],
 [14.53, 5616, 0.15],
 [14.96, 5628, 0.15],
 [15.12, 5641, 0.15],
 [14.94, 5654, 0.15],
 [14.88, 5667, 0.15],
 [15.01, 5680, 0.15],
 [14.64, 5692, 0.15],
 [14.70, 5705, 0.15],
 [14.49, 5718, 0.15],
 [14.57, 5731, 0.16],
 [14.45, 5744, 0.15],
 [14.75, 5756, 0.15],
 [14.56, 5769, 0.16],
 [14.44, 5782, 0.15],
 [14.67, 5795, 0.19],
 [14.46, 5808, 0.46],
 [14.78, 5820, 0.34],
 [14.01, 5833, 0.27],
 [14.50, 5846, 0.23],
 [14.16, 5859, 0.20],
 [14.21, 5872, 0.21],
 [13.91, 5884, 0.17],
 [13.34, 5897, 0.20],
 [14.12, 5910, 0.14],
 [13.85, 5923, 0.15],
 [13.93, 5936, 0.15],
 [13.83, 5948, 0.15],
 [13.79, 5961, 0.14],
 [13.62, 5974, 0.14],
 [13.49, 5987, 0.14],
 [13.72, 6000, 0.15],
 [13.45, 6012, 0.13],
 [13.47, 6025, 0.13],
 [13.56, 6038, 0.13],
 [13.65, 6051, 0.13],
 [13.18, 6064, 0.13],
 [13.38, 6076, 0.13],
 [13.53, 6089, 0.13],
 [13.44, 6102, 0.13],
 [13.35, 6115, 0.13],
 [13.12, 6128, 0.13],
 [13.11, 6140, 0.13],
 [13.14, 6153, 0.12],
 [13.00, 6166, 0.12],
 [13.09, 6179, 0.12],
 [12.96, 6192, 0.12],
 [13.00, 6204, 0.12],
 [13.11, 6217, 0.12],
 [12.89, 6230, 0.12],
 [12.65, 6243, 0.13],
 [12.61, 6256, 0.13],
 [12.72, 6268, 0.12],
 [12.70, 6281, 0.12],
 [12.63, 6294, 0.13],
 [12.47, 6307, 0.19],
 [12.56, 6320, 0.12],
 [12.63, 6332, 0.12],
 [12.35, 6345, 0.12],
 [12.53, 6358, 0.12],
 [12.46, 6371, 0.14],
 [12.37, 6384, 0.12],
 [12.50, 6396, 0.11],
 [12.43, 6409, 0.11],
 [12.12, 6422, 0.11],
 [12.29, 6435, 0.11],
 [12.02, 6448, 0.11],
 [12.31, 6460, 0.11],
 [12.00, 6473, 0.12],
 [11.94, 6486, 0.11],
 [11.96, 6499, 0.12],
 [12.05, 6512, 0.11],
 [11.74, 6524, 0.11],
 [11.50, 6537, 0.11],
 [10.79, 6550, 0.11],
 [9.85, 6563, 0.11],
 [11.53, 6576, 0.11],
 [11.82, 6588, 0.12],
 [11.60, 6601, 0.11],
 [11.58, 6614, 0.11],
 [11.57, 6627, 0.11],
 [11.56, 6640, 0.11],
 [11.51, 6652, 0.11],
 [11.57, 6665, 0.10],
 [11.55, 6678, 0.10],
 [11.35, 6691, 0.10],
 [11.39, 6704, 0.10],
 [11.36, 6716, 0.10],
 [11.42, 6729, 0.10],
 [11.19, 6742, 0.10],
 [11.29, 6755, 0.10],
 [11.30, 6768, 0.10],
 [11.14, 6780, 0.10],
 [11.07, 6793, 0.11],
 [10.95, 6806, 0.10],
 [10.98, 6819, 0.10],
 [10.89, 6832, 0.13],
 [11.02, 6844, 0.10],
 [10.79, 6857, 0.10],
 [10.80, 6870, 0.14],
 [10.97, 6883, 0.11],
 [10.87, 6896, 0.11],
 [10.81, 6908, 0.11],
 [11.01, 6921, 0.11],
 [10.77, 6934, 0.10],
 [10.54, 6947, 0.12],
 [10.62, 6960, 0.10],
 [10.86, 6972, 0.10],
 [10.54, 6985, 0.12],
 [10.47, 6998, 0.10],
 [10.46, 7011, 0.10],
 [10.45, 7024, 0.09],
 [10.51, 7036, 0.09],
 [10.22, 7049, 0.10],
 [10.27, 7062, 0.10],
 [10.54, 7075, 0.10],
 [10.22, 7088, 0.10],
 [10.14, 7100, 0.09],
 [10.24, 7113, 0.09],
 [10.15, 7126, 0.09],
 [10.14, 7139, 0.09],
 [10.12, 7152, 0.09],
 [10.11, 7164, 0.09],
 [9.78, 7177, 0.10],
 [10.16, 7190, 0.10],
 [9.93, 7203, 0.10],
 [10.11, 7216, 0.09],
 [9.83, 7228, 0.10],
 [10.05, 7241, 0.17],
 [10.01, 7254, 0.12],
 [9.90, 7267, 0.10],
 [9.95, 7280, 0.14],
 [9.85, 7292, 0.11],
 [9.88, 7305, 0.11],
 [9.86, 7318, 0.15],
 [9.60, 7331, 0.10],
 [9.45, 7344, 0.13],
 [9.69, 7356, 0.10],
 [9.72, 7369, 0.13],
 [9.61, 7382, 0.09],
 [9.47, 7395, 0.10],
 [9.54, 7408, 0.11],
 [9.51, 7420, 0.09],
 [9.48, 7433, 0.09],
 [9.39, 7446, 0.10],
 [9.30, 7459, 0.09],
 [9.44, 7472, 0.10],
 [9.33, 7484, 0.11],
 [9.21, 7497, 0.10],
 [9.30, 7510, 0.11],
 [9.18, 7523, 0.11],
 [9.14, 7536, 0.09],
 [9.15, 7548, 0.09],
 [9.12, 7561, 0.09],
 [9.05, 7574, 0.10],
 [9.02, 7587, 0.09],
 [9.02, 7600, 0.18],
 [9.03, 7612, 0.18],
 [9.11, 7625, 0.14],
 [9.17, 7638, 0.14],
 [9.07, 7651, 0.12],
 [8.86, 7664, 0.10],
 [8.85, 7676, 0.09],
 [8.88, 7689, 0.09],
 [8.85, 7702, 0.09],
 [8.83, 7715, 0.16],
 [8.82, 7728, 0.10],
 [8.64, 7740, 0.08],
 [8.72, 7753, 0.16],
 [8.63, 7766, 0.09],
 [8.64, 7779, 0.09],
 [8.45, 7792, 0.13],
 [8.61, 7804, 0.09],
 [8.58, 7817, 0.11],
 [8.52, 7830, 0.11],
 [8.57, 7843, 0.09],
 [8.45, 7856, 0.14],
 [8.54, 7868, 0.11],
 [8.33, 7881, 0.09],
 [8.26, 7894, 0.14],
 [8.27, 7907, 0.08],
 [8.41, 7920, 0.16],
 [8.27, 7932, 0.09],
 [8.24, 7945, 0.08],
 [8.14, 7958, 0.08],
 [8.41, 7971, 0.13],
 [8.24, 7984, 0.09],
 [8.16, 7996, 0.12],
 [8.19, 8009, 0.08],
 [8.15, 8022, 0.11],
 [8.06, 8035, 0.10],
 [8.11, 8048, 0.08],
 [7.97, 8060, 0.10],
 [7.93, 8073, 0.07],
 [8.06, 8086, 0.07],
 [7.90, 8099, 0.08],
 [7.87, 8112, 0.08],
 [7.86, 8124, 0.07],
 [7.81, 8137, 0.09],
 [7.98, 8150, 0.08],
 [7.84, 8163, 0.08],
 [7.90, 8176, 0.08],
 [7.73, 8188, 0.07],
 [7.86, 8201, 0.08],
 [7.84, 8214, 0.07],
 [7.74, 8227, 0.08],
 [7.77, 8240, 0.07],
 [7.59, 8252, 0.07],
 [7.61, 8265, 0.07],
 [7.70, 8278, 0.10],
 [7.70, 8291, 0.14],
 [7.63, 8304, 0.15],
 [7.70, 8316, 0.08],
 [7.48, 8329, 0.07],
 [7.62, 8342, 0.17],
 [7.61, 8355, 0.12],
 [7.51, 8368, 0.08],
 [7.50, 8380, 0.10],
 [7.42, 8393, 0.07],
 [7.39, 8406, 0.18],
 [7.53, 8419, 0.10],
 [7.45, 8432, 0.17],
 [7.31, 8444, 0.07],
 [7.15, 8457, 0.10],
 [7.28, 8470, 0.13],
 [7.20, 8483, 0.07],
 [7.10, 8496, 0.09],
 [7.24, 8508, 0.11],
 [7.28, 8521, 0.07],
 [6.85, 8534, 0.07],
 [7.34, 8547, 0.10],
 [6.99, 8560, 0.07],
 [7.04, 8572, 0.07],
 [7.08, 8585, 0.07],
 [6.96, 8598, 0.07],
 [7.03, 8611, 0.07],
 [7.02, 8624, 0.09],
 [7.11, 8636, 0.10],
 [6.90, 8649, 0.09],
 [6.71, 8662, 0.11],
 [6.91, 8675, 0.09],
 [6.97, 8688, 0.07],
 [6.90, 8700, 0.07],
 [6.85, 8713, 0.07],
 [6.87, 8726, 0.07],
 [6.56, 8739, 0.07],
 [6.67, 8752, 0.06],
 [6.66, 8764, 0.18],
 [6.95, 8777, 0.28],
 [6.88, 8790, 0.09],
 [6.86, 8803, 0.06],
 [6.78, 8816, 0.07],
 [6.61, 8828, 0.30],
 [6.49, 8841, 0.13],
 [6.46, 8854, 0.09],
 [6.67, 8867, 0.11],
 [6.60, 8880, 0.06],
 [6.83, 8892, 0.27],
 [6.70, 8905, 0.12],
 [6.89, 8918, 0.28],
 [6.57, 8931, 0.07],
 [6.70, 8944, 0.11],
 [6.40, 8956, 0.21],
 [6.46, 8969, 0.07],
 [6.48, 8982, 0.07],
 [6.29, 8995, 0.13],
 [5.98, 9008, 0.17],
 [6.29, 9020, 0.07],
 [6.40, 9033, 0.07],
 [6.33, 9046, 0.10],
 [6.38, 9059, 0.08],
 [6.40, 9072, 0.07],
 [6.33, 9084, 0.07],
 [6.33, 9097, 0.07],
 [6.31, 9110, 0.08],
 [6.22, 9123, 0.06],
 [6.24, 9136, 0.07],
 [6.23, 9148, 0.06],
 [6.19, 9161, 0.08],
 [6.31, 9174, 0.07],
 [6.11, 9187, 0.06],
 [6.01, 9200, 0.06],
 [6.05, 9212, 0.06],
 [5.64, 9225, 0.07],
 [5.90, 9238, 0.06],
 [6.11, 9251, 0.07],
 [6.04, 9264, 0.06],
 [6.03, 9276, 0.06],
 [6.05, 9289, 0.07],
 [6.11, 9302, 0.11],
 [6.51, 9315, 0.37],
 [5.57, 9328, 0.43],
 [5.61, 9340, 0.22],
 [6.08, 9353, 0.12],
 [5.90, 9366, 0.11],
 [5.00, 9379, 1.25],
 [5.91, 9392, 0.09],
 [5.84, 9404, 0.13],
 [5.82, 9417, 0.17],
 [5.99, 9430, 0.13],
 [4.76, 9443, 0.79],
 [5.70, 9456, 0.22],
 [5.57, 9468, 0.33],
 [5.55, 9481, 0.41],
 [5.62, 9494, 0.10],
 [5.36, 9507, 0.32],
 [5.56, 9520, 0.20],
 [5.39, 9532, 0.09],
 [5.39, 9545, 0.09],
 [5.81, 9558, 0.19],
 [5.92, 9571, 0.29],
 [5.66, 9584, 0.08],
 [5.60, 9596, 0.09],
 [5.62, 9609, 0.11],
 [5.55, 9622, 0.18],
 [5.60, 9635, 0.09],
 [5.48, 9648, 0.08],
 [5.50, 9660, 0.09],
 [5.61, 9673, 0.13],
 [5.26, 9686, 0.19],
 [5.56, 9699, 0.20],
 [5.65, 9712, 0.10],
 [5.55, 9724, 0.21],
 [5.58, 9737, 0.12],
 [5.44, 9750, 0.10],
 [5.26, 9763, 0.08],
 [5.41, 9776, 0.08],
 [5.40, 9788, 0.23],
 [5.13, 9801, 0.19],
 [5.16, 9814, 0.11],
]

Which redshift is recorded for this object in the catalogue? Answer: 0.00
